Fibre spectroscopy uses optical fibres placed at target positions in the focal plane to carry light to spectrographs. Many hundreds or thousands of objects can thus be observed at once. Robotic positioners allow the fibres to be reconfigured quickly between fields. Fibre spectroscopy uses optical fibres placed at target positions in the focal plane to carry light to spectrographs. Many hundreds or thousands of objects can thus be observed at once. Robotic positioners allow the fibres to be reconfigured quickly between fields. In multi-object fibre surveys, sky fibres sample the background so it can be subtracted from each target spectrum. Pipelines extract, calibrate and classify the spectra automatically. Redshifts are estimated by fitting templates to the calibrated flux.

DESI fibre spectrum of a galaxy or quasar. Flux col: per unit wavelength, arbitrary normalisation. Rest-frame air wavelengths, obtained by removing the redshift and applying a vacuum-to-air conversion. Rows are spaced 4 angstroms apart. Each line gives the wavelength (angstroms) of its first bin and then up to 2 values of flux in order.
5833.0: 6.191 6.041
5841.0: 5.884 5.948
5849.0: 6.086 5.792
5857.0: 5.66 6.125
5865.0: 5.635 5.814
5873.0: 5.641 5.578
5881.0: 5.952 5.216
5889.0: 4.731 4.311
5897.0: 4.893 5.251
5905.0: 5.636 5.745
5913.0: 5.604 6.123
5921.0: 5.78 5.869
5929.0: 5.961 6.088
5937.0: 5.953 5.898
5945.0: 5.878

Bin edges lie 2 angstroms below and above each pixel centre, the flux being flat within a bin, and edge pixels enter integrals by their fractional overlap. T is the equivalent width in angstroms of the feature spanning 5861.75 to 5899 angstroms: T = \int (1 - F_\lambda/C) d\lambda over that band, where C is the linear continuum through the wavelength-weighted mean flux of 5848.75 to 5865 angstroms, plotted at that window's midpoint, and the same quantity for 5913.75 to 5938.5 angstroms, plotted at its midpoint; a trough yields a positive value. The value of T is 3.5 angstroms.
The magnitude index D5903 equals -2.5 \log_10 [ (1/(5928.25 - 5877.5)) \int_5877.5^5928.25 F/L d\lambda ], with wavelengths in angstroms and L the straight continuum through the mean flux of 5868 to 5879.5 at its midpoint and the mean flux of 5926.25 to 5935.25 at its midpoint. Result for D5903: 0.08 mag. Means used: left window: 5.68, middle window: 5.44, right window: 6.01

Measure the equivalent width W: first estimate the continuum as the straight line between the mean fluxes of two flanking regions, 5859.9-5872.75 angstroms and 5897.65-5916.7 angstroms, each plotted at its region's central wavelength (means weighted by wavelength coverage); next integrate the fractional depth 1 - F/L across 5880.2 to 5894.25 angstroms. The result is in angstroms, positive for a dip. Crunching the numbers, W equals 1.66 angstroms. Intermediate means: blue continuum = 5.81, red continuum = 5.56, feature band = 5.02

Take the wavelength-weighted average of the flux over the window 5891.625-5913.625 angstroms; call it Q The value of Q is 5.24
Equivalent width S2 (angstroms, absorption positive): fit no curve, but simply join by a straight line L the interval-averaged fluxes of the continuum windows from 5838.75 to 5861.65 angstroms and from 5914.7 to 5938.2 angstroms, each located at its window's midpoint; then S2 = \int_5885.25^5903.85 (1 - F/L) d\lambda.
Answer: 3.3 angstroms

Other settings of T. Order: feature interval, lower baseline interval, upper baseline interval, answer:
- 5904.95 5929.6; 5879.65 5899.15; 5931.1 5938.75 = -0.9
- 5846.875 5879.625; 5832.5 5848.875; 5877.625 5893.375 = -1.2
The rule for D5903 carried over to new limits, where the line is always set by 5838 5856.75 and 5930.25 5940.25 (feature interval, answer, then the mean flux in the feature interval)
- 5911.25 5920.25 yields 0.022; 5.86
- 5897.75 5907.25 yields 0.113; 5.38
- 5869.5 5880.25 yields 0.049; 5.68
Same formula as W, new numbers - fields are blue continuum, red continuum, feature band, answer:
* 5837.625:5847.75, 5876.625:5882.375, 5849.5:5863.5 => 0.0 angstroms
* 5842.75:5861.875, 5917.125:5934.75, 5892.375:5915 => 2.4 angstroms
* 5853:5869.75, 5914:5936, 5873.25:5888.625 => 0.9 angstroms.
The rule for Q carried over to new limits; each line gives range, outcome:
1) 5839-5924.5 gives 5.6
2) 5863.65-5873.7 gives 5.71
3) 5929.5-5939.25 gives 6.01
